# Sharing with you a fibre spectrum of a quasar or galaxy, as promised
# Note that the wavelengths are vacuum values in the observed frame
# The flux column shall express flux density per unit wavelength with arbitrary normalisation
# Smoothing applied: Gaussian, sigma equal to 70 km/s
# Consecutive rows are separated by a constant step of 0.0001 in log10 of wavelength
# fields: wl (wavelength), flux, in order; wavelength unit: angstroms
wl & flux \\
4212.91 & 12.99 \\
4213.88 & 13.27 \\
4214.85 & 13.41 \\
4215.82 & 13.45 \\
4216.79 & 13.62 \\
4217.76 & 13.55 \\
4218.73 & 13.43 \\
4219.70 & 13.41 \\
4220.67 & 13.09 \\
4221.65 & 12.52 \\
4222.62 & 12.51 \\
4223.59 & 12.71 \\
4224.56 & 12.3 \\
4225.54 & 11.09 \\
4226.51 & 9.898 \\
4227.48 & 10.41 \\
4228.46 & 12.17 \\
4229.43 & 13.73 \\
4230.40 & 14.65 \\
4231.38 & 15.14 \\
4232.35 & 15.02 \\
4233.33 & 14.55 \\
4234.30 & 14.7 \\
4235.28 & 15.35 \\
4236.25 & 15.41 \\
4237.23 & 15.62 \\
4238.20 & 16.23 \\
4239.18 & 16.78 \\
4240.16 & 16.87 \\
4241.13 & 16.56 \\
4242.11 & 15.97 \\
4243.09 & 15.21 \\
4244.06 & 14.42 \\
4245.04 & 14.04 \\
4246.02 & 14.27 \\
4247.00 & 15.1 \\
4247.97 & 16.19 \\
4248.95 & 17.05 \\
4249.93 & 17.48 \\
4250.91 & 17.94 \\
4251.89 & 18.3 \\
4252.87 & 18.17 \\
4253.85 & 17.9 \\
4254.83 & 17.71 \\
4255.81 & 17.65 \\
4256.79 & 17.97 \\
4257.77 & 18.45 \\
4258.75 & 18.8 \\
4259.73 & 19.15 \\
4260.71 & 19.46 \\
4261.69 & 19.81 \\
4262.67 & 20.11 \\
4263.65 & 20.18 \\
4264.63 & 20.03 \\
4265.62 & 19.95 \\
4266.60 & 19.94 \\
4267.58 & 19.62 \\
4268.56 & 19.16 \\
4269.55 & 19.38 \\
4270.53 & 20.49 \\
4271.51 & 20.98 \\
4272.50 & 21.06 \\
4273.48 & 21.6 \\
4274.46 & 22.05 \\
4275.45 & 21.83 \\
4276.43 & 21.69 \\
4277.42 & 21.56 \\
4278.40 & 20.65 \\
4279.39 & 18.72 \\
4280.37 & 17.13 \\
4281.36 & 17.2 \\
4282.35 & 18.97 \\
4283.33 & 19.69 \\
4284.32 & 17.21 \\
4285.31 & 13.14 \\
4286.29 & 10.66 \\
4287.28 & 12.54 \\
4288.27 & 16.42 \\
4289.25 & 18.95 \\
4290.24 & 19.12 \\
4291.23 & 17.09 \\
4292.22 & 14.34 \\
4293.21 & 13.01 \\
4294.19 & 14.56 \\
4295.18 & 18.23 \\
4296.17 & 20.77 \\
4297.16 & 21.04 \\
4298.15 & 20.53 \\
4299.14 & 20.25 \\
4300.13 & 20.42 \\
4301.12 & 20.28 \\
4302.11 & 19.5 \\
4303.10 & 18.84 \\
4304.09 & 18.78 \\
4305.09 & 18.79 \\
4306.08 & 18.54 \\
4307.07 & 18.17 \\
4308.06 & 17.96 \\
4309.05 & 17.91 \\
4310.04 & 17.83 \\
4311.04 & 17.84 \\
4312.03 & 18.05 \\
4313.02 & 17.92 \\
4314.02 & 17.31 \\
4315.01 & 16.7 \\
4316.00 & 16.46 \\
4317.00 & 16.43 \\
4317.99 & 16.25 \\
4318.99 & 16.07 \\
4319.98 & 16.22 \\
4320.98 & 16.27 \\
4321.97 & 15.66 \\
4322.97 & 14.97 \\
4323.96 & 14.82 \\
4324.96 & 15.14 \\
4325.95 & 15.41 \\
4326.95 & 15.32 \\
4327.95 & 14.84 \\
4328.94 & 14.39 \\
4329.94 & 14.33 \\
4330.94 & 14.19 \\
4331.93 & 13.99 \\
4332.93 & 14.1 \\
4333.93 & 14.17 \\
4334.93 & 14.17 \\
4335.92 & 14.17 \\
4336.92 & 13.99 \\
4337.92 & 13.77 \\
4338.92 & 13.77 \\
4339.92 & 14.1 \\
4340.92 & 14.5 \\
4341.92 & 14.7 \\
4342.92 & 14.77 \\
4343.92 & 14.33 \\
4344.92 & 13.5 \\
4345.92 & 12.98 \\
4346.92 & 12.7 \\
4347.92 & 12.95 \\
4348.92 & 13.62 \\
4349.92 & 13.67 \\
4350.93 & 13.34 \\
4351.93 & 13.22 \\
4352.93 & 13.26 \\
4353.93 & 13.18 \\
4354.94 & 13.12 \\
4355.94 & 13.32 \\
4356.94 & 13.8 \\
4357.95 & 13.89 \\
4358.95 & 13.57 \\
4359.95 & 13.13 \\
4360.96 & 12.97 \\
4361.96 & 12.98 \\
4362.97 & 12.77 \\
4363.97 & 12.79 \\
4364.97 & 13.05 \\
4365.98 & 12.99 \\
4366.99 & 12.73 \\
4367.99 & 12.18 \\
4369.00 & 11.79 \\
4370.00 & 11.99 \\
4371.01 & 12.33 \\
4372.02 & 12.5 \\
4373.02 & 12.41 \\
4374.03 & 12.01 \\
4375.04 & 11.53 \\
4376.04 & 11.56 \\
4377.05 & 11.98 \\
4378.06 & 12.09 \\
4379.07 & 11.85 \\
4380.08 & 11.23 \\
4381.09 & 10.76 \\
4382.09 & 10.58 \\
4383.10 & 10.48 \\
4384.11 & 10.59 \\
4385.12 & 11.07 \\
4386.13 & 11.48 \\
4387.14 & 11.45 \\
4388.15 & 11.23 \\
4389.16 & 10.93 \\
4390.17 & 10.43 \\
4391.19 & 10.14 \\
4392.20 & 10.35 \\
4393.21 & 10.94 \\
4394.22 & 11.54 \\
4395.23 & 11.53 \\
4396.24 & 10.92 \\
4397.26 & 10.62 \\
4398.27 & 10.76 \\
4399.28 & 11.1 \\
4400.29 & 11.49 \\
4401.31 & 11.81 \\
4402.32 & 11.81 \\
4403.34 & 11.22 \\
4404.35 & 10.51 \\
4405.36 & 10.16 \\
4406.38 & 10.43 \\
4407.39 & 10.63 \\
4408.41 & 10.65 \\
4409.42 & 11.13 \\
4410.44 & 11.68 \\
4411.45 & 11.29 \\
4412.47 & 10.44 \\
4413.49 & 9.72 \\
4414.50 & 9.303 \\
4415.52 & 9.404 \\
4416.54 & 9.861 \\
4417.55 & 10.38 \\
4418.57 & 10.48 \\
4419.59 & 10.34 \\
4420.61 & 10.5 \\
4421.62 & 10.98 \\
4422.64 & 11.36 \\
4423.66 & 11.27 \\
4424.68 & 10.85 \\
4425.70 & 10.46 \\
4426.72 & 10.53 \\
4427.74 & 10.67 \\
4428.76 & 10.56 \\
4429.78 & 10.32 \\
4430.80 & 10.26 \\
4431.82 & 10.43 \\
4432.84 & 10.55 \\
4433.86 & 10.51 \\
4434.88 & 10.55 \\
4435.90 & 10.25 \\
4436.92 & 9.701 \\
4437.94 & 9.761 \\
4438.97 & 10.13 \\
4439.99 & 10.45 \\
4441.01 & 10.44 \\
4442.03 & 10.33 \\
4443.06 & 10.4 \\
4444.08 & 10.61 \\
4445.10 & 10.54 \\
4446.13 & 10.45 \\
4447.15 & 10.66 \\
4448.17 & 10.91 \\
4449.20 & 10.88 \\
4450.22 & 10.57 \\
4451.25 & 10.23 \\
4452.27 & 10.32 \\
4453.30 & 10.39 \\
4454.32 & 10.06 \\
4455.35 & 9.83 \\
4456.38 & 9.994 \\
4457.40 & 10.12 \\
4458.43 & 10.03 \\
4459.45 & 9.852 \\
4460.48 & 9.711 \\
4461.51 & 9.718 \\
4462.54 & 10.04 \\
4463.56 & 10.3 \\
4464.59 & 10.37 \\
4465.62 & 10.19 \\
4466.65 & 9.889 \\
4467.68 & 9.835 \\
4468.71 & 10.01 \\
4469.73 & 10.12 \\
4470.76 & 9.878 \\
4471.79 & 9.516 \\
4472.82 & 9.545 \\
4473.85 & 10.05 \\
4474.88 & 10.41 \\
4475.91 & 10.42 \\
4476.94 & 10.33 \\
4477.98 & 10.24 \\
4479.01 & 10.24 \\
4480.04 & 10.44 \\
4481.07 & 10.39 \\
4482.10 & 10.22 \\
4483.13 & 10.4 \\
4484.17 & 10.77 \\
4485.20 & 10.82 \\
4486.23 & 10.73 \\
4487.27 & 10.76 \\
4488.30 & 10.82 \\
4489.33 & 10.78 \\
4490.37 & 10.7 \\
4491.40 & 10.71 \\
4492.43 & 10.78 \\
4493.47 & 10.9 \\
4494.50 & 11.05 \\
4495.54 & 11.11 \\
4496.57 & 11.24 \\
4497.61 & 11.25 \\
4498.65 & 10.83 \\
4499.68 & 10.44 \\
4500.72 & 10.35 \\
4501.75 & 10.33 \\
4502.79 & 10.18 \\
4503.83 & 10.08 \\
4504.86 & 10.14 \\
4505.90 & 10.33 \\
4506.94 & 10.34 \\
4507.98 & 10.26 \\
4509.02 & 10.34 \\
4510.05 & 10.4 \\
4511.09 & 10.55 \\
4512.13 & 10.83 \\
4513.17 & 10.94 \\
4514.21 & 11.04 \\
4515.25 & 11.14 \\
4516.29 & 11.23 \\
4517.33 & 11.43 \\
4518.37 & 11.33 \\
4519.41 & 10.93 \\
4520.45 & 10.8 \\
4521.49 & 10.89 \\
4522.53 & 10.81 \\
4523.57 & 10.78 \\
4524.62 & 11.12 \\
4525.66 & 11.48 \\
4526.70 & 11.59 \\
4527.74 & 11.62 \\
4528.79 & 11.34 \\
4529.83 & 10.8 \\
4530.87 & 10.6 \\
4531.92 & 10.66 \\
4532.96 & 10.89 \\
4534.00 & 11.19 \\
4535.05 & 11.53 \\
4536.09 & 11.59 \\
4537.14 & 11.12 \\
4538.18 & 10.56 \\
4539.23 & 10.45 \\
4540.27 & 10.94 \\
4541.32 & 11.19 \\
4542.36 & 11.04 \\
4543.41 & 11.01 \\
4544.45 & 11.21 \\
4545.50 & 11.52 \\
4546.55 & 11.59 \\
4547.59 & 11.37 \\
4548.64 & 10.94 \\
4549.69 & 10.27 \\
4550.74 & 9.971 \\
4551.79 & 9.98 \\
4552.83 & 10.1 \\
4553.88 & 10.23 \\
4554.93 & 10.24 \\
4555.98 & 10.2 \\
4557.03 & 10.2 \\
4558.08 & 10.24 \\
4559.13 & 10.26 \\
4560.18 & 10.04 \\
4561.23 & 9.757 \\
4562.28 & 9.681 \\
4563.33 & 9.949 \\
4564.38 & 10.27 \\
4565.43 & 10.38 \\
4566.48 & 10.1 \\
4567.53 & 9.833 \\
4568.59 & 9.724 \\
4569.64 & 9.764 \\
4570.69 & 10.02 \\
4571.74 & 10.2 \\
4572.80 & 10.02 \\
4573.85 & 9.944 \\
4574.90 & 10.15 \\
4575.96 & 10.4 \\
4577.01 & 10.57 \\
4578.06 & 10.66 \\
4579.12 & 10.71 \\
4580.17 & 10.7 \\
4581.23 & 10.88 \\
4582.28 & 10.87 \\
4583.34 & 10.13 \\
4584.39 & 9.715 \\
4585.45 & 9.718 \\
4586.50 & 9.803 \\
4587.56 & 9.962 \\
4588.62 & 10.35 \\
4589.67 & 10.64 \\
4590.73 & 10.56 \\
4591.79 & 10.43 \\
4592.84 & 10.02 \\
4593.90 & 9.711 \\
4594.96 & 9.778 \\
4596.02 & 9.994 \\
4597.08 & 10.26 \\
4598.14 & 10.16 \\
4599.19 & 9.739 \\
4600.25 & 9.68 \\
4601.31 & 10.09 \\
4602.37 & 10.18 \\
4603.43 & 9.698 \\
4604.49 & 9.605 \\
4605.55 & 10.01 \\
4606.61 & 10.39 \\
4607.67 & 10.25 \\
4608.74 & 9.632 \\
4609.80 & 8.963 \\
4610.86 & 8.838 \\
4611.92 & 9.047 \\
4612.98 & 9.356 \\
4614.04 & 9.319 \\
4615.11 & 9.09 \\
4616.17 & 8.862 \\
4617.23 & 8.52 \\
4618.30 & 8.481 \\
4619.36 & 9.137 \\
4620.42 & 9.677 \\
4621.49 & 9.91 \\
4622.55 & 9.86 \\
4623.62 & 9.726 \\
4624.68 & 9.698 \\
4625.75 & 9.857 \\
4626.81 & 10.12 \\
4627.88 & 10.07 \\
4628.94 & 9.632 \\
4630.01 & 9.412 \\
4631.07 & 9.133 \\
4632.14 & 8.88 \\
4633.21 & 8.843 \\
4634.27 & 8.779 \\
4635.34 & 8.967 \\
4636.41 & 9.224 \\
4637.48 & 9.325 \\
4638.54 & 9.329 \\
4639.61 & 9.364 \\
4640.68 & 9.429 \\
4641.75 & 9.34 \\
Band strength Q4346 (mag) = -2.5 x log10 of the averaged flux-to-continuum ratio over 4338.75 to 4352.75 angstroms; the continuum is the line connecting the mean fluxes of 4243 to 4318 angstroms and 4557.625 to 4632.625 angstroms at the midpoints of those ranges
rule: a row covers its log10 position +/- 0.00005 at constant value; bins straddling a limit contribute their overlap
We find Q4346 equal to 0.20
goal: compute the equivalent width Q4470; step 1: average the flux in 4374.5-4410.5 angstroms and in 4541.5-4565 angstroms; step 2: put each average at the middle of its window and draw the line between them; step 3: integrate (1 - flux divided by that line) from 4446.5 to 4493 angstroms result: 2.1 angstroms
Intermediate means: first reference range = 11.1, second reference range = 10.5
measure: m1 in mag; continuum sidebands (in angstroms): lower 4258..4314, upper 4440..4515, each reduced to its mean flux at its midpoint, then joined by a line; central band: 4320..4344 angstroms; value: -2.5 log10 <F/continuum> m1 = 0.15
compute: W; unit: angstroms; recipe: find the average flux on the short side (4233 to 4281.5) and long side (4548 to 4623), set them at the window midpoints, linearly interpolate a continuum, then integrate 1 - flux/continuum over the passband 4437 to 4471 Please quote 7.8 angstroms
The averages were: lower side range 18.2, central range 10.2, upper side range 9.96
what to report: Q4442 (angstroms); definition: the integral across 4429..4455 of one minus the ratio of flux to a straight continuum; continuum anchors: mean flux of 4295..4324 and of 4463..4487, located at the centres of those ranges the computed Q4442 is 3.0 angstroms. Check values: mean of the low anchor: 18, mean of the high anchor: 10.2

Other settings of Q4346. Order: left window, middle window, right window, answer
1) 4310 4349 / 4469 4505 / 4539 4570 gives 0.128 mag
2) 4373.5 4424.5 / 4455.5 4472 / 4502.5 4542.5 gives 0.096 mag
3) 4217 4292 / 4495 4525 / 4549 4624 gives 0.076 mag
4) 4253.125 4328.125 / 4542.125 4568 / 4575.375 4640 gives 0.074 mag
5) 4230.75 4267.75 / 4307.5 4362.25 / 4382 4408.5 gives -0.095 mag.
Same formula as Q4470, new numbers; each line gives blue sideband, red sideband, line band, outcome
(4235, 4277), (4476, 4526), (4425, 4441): 3.05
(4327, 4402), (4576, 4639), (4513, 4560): -1.36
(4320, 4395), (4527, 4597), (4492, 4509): 0.96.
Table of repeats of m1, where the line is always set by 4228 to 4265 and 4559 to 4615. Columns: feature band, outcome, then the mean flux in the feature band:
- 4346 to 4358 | 0.103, 13.3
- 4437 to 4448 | 0.232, 10.4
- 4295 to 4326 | -0.155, 17.8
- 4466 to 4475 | 0.235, 9.9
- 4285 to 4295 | 0.049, 15.1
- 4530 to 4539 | 0.005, 11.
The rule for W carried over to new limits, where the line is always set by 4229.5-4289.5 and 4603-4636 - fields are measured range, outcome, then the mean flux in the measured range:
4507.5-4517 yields 0.9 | 10.8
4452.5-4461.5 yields 2.2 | 9.99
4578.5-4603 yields -0.3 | 10.2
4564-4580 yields 0.5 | 10.2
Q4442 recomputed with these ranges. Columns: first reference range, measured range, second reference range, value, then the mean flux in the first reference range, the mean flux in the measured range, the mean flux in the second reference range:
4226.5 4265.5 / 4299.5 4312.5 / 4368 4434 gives -3.94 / 16.5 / 18.7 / 11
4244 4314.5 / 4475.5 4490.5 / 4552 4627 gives 2.66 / 18.3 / 10.5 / 9.93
